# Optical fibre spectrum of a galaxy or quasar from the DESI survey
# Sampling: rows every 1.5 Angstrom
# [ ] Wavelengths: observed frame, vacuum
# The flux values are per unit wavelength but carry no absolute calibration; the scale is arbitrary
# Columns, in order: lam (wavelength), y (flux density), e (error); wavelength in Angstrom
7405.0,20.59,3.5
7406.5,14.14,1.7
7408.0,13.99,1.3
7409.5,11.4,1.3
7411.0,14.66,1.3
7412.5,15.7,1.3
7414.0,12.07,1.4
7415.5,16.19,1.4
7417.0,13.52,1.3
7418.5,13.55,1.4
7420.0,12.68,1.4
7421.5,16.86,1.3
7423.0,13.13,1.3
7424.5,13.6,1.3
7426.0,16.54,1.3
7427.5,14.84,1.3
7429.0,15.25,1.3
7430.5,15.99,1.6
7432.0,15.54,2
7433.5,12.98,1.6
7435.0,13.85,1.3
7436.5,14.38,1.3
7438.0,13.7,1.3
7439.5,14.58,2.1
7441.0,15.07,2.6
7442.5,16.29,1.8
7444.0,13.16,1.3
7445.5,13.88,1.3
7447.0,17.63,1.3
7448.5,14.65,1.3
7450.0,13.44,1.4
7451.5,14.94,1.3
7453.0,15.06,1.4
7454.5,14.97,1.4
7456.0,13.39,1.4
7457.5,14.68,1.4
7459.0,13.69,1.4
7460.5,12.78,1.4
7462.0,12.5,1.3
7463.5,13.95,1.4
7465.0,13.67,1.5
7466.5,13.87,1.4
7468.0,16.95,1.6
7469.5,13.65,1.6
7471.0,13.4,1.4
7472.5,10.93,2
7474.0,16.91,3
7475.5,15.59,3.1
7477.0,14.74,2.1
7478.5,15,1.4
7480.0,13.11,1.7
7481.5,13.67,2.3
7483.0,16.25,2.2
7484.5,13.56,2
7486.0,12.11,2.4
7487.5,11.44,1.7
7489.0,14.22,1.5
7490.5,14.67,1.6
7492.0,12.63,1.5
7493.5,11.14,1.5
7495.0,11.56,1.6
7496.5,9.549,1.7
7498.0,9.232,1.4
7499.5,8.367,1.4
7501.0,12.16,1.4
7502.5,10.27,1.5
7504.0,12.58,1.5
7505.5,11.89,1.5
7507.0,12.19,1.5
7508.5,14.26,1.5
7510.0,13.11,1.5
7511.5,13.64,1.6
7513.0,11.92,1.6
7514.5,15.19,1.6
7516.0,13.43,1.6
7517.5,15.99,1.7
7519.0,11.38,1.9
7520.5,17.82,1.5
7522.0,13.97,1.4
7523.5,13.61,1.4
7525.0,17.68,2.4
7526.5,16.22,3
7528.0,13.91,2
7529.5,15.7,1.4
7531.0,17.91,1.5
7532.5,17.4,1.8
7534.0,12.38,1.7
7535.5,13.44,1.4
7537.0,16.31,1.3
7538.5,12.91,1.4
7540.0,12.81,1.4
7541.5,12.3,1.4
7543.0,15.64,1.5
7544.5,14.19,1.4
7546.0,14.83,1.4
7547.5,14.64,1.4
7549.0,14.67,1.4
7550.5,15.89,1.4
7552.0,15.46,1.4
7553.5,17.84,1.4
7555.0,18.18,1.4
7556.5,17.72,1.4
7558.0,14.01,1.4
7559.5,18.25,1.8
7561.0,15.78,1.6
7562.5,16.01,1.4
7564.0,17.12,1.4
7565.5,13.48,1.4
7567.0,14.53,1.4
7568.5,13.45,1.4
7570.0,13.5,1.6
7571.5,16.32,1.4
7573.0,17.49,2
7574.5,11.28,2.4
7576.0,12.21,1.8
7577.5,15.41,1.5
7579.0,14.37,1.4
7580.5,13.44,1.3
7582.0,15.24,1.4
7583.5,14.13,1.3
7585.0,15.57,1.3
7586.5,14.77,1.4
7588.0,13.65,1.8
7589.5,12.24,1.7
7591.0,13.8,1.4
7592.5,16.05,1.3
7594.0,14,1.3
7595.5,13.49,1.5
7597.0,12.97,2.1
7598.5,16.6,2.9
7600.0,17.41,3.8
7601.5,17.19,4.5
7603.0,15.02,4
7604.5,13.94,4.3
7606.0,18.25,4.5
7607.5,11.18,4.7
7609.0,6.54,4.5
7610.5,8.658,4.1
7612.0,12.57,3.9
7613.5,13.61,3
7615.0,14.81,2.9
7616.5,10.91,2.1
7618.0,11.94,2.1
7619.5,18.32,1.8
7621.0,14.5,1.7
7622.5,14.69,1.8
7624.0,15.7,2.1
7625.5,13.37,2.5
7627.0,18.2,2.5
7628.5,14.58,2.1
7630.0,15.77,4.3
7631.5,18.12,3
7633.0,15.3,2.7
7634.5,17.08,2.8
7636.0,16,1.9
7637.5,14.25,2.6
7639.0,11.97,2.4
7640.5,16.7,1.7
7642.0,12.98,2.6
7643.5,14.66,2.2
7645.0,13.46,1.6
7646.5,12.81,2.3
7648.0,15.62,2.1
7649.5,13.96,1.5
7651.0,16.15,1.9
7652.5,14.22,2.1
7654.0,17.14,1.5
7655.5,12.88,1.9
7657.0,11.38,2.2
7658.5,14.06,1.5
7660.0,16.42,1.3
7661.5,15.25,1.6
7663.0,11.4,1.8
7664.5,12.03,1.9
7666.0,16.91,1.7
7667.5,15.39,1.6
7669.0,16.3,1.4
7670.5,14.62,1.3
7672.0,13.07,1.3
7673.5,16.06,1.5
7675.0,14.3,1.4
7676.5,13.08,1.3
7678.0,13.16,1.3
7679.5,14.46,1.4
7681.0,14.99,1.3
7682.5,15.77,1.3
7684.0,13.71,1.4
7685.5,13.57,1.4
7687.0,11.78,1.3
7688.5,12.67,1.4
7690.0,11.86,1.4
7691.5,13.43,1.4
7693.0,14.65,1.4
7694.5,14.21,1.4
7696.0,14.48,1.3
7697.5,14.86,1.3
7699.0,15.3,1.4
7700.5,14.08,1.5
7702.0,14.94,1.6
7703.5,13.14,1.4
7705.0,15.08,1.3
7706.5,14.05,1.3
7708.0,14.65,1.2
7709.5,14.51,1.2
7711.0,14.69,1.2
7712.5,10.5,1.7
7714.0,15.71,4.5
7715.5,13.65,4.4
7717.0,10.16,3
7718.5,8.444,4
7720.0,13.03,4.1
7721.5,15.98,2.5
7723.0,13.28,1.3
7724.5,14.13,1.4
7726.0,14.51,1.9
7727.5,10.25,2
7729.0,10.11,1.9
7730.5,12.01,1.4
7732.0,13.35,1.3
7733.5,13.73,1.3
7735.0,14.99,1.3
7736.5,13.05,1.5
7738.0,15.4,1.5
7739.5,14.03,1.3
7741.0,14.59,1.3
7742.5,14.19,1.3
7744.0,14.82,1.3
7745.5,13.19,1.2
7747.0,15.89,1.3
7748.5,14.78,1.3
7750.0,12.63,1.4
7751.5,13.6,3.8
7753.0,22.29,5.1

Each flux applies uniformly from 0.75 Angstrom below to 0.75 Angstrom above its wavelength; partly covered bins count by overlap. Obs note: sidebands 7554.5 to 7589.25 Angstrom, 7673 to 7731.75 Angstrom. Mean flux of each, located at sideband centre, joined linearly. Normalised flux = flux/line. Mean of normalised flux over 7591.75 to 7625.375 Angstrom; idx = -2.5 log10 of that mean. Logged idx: 0.044 mag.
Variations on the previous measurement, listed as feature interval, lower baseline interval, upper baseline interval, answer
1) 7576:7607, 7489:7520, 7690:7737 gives -0.15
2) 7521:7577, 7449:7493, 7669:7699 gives -0.08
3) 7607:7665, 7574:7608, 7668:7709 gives 0.02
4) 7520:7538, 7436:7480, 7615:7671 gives -0.07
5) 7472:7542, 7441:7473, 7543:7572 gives 0.10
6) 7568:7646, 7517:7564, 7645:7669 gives 0.03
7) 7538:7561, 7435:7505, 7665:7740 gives -0.13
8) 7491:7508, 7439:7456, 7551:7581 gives 0.32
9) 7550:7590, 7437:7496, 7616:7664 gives -0.05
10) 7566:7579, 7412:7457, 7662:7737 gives -0.01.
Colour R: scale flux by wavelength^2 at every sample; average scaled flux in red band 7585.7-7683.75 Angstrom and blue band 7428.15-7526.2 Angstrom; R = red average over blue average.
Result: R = 1.09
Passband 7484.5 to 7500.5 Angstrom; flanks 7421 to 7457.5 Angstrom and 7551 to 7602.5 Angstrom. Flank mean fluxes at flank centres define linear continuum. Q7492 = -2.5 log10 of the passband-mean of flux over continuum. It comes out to 0.27 mag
